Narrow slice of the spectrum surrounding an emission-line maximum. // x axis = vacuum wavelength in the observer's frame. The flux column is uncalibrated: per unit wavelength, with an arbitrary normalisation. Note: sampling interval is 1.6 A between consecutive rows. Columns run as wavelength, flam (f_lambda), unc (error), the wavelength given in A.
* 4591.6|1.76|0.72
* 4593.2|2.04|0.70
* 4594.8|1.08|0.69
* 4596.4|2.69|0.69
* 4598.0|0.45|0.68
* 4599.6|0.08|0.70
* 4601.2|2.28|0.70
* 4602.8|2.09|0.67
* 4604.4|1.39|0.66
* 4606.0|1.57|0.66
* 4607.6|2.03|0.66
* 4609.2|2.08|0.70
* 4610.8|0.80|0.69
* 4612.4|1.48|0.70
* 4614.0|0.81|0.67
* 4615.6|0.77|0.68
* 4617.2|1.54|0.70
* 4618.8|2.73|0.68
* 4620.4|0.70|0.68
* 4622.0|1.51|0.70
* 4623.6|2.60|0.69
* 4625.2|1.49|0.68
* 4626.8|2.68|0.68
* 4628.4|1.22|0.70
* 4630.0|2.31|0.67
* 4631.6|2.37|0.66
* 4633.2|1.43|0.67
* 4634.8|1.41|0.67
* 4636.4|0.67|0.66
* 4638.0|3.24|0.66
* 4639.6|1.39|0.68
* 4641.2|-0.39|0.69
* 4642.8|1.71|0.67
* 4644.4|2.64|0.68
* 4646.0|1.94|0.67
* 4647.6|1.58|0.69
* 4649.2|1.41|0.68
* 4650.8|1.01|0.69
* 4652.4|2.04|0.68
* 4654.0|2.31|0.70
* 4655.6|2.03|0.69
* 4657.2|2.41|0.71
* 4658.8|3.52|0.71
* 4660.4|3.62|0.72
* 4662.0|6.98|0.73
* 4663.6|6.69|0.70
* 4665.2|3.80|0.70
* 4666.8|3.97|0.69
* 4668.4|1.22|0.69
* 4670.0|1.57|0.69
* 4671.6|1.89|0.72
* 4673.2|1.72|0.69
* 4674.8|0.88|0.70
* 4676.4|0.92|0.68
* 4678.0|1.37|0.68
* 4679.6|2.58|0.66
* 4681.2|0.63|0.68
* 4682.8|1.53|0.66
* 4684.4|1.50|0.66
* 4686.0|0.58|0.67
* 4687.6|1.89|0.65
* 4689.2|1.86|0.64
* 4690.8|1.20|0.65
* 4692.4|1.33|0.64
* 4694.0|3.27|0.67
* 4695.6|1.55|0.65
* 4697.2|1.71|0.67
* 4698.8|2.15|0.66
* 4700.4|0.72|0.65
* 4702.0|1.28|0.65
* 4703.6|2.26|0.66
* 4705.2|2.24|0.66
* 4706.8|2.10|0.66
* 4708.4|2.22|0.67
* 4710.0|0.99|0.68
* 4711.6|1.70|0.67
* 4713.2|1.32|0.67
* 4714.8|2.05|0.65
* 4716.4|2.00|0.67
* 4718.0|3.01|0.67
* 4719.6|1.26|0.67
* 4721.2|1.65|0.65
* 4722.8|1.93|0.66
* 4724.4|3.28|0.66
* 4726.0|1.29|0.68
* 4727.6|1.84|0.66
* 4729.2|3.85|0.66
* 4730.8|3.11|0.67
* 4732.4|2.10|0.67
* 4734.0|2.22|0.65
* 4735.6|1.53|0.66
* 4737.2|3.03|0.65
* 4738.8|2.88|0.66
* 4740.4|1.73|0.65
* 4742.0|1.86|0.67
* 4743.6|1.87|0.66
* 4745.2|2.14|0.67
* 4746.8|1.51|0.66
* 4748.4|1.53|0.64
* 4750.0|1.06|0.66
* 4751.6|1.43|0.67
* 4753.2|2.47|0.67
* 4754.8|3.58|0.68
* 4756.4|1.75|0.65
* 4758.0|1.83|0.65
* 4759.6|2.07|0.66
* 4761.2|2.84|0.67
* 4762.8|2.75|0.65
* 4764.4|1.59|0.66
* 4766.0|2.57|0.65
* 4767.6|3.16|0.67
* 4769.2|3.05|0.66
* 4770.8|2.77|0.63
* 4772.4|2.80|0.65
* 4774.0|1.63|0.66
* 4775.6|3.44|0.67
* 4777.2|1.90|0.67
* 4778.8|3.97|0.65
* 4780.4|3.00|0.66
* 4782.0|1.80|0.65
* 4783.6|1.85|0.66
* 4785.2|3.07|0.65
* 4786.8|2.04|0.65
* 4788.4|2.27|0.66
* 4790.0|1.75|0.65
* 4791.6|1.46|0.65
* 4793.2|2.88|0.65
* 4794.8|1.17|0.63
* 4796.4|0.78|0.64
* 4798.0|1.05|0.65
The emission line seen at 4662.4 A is [O II]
